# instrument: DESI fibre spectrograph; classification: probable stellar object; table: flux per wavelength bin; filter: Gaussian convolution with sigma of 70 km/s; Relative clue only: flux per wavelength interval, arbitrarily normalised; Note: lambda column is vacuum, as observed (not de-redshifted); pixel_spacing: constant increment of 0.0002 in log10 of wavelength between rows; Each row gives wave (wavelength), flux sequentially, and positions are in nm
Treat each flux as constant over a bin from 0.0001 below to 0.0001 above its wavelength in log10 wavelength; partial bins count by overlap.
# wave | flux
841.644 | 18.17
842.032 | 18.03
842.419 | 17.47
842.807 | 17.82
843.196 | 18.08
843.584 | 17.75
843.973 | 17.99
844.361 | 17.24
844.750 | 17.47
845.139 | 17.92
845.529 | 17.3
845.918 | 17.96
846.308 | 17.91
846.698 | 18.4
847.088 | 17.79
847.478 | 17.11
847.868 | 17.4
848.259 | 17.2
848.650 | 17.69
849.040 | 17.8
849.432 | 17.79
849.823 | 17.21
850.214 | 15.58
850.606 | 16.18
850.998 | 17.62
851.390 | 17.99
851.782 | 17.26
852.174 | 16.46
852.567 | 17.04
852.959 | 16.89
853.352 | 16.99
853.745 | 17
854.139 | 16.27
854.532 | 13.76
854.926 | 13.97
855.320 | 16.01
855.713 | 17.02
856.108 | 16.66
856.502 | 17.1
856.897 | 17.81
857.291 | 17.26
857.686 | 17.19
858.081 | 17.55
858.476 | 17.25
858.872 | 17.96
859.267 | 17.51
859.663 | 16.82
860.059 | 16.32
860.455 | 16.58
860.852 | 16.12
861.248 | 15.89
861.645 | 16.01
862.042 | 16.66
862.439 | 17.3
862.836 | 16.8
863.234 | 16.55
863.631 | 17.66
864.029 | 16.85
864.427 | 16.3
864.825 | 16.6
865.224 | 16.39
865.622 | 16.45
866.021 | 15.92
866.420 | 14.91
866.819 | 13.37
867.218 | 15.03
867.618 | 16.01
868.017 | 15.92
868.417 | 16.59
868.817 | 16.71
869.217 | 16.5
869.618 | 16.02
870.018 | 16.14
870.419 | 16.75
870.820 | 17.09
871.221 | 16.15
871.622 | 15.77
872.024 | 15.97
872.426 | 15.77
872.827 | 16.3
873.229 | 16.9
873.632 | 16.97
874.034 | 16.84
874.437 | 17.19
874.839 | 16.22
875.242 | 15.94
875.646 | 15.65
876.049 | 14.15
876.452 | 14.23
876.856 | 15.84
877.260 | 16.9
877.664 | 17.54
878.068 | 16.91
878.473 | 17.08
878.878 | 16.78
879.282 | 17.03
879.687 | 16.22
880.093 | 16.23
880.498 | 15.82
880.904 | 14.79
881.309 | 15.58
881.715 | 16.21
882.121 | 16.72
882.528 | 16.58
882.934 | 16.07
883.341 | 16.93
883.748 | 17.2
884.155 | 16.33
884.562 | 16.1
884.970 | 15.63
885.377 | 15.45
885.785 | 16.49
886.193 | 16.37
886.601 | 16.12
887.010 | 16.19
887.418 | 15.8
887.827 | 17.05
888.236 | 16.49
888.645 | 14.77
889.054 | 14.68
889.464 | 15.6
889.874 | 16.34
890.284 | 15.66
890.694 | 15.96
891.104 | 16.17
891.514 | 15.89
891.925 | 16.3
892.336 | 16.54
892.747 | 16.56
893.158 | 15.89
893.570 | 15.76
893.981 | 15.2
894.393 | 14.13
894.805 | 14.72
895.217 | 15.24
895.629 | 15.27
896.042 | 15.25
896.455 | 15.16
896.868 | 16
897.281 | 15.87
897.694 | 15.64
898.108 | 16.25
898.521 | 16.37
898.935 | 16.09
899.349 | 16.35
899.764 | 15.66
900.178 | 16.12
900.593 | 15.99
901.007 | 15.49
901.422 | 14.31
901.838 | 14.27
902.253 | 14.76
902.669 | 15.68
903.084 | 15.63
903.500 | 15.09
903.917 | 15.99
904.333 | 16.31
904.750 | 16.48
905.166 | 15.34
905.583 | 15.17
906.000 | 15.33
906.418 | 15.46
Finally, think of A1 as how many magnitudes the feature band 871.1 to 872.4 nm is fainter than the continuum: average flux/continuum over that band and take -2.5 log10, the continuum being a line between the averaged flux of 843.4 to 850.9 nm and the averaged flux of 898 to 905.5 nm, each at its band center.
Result 0.05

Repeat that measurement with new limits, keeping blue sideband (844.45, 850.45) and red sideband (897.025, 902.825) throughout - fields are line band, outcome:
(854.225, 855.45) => 0.176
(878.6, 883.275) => 0.006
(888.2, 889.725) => 0.050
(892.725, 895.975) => 0.039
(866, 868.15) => 0.114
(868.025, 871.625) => 0.018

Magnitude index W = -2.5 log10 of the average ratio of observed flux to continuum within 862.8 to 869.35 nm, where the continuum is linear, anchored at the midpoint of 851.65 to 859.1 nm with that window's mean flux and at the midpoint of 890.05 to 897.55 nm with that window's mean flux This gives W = 0.02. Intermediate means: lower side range 16.7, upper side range 15.6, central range 16.1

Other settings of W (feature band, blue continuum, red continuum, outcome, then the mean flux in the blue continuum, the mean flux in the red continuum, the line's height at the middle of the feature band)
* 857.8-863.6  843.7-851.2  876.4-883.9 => 0.01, 17.5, 16.4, 17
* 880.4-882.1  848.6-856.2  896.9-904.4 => 0.02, 16.6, 15.7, 16.1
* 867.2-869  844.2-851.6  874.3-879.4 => 0.03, 17.4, 16.2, 16.6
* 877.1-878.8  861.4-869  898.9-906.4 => -0.07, 16.2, 15.5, 16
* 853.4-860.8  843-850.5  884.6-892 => 0.03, 17.5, 15.9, 17.1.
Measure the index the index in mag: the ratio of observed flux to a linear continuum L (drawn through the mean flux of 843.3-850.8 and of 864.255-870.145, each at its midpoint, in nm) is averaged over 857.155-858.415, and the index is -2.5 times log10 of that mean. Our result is -0.04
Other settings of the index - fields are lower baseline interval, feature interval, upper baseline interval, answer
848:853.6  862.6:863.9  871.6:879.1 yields -0.02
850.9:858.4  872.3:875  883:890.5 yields -0.02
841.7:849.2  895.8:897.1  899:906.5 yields 0.02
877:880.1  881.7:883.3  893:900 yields 0.01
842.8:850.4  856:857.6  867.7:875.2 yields -0.01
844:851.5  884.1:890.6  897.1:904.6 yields 0.01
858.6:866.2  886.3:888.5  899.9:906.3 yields -0.02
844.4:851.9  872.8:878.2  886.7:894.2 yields 0.01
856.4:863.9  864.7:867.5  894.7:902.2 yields 0.08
